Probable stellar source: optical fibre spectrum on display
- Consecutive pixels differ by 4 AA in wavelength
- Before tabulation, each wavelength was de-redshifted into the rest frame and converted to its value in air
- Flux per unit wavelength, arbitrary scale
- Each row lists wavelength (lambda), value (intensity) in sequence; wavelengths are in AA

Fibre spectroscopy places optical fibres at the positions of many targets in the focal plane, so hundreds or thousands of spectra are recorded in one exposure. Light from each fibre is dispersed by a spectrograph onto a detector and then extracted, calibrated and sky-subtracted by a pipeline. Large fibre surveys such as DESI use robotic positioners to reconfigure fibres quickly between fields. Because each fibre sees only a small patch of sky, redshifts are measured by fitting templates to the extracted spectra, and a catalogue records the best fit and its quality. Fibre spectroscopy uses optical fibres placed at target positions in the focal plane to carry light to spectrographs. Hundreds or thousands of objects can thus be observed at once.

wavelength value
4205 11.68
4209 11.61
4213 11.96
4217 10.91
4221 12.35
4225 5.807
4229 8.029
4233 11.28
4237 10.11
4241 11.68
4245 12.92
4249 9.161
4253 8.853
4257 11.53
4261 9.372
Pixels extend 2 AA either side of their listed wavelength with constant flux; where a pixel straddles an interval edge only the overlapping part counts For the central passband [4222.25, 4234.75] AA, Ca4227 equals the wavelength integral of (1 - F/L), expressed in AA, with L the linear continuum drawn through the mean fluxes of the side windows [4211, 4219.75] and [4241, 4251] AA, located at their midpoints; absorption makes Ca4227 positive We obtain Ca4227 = 3.1 AA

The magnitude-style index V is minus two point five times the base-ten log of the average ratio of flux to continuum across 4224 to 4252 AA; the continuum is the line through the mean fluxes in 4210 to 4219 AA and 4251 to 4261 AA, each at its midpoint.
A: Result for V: 0.07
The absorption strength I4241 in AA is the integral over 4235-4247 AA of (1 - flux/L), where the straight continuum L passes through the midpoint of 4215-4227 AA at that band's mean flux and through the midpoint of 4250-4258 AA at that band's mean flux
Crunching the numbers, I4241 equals -2.1 AA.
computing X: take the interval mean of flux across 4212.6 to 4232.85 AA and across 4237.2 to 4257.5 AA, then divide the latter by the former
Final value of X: 1.10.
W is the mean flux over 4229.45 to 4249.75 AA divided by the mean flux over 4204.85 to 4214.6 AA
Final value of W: 0.9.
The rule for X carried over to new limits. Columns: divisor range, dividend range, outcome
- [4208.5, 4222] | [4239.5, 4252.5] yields 0.94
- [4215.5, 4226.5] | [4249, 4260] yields 1.01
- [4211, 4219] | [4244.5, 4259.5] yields 0.90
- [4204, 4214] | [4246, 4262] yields 0.85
